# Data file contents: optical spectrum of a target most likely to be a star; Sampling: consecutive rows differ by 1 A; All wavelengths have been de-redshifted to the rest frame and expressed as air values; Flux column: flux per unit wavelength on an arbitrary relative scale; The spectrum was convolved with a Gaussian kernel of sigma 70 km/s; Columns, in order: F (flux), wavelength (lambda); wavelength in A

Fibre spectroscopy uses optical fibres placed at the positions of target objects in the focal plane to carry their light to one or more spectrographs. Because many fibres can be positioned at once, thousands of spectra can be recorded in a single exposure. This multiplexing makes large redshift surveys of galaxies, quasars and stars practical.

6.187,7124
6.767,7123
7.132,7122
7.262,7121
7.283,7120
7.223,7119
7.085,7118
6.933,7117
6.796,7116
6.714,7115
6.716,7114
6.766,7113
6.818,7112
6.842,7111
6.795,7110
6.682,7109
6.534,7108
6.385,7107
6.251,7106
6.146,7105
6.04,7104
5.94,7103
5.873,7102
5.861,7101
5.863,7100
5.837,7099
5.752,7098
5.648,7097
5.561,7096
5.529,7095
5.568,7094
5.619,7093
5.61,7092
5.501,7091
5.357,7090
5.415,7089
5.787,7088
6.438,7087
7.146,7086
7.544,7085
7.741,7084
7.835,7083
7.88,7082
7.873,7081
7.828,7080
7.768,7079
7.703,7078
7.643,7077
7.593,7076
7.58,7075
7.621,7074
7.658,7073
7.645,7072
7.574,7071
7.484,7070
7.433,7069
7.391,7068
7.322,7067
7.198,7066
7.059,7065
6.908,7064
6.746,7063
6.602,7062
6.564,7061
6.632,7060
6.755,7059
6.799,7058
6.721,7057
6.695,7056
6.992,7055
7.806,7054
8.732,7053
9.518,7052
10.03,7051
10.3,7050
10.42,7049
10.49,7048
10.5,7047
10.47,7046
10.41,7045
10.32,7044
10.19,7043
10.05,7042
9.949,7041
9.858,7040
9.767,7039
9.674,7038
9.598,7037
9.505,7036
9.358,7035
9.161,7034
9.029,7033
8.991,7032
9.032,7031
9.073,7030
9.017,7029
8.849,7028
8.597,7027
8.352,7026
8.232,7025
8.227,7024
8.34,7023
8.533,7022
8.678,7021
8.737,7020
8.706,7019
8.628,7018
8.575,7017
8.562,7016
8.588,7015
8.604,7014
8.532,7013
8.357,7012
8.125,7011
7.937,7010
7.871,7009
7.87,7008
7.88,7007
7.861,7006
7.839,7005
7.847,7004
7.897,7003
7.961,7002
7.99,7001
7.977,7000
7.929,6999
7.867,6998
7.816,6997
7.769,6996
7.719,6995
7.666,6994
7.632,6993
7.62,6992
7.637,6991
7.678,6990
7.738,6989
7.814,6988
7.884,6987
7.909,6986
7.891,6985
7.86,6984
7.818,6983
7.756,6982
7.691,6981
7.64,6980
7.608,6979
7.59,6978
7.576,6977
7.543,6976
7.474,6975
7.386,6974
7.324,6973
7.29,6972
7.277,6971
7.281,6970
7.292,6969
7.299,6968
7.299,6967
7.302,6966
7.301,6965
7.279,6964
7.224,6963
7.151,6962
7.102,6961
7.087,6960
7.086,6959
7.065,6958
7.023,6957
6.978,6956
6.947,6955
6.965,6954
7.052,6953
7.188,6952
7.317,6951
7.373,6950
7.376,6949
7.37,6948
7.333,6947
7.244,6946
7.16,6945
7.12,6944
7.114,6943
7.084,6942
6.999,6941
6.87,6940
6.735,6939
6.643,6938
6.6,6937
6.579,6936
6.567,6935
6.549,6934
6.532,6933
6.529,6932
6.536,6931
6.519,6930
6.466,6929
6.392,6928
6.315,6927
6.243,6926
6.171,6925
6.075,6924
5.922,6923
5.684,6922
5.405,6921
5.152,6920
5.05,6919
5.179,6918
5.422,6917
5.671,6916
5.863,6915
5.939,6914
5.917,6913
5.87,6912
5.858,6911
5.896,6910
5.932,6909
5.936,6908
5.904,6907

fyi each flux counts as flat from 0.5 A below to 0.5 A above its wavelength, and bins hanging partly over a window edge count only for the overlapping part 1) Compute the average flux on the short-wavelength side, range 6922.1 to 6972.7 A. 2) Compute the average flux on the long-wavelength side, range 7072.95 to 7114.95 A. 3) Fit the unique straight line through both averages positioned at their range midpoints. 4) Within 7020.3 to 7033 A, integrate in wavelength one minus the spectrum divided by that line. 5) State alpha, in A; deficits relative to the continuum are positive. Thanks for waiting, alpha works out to -3.7 A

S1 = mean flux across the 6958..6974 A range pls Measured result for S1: 7.24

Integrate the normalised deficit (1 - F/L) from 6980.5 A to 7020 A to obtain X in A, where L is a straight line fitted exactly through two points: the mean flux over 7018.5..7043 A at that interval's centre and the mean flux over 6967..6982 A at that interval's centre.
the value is 1.0 A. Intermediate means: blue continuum 7.45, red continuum 9.08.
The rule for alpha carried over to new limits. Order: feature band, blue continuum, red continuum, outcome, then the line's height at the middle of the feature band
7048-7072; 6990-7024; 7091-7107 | -3.2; 6.78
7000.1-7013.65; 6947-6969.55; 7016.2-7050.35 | 0.9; 8.58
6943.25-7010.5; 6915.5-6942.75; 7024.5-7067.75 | -2.7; 7.23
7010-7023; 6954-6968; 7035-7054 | 0.7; 8.98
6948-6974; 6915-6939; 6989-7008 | -1.1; 6.92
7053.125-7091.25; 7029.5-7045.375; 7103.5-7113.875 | 4.5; 8.11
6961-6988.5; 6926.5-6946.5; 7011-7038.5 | 0.4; 7.62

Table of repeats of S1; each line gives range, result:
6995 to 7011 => 7.89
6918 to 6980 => 6.88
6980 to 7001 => 7.79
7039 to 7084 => 8.21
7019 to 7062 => 8.9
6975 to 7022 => 7.97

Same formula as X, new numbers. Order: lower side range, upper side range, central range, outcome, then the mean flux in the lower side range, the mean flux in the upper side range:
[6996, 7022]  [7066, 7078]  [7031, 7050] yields -4.9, 8.18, 7.53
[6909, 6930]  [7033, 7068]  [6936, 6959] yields -2.2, 5.84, 8.67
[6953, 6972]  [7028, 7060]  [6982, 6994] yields 0.0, 7.16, 9.15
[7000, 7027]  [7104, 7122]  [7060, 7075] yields 0.5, 8.26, 6.77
